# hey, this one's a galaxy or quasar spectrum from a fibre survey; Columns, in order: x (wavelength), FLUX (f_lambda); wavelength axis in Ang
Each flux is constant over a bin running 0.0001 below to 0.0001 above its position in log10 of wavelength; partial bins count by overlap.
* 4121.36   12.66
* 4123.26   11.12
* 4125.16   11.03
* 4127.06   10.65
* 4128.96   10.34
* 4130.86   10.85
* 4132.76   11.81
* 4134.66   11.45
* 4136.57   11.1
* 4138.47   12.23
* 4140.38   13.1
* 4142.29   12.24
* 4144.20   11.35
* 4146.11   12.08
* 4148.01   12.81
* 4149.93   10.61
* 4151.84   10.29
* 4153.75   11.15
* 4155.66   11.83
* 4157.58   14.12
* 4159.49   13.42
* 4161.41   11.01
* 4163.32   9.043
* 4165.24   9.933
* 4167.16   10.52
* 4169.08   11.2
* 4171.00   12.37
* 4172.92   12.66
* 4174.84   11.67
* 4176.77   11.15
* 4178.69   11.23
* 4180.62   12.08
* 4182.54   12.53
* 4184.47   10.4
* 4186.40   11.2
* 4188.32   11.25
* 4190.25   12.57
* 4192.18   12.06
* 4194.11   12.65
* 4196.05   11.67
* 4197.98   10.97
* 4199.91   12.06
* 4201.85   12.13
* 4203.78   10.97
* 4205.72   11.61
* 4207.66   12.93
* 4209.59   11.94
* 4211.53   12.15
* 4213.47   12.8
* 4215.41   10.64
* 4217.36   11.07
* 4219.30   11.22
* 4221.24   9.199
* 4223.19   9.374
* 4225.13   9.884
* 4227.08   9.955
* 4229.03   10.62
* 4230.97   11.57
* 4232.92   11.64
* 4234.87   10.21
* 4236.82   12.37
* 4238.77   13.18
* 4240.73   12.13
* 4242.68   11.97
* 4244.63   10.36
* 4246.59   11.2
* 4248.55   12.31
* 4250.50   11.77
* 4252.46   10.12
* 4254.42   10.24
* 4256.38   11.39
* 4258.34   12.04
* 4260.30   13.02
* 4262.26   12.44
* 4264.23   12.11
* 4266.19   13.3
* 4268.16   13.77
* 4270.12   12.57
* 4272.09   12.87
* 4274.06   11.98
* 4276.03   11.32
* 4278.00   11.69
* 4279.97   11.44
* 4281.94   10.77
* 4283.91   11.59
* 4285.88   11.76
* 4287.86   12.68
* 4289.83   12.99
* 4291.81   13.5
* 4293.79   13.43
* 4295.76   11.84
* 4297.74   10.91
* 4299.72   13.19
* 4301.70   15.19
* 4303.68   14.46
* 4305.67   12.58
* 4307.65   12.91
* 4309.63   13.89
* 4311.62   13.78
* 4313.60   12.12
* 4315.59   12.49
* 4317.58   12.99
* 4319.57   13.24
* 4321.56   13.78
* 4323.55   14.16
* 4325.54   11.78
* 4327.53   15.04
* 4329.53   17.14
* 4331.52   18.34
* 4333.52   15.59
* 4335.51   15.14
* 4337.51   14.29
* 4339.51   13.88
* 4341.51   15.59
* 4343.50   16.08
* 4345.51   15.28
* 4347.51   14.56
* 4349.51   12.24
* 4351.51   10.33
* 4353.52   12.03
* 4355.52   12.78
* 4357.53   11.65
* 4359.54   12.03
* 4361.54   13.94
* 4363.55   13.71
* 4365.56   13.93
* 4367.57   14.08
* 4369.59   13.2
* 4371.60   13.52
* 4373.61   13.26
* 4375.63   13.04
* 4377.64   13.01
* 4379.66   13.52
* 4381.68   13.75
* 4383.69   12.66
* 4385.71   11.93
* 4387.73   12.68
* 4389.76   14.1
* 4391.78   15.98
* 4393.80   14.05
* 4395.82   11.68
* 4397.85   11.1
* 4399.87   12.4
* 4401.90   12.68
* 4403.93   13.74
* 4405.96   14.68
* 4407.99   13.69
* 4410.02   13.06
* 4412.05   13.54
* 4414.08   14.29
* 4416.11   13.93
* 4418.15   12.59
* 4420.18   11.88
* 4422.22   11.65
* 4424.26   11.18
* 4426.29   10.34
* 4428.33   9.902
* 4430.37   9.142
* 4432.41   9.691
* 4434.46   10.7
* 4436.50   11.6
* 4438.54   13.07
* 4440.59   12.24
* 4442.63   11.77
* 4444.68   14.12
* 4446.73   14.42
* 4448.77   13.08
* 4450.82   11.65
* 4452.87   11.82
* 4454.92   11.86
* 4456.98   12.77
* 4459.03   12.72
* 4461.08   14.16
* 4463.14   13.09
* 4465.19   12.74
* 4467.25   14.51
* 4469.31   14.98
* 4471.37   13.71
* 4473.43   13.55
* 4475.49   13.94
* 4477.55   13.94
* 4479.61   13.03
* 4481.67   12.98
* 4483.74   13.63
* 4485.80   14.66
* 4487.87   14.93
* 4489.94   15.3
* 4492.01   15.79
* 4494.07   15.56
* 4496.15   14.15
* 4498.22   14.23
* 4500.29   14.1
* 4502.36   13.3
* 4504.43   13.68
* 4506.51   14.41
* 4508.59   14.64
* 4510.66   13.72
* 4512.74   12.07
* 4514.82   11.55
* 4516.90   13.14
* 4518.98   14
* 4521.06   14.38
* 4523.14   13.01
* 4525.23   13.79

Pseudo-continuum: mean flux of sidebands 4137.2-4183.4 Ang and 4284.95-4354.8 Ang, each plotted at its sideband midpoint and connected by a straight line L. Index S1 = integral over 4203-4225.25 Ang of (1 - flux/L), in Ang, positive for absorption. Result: 2.1 Ang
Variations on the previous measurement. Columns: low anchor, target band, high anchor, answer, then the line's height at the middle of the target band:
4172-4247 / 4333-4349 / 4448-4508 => -3.01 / 12.6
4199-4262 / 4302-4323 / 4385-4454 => -2.56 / 11.9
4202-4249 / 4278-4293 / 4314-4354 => 0.95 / 12.9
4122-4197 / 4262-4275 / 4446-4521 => -0.49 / 12.3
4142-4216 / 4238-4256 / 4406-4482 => 0.72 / 11.9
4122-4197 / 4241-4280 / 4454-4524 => 1.06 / 12.2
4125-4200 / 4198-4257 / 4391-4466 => 2.51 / 11.8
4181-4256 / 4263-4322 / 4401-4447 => -4.87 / 11.7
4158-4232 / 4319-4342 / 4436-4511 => -4.36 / 12.5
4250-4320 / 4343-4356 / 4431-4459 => -0.94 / 12.3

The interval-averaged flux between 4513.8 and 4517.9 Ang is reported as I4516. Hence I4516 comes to 12.3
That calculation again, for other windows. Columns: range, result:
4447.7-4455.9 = 12.1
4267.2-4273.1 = 13.1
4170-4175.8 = 12.2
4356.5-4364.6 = 12.8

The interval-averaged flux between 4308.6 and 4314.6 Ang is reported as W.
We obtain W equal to 13.3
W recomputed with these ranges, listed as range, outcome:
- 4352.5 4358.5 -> 12.1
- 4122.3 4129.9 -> 10.8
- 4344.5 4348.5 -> 14.9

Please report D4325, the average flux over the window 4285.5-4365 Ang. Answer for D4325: 13.6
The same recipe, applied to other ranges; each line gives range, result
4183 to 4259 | 11.4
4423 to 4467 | 12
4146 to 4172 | 11.4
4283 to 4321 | 12.9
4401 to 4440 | 12.2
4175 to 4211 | 11.7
